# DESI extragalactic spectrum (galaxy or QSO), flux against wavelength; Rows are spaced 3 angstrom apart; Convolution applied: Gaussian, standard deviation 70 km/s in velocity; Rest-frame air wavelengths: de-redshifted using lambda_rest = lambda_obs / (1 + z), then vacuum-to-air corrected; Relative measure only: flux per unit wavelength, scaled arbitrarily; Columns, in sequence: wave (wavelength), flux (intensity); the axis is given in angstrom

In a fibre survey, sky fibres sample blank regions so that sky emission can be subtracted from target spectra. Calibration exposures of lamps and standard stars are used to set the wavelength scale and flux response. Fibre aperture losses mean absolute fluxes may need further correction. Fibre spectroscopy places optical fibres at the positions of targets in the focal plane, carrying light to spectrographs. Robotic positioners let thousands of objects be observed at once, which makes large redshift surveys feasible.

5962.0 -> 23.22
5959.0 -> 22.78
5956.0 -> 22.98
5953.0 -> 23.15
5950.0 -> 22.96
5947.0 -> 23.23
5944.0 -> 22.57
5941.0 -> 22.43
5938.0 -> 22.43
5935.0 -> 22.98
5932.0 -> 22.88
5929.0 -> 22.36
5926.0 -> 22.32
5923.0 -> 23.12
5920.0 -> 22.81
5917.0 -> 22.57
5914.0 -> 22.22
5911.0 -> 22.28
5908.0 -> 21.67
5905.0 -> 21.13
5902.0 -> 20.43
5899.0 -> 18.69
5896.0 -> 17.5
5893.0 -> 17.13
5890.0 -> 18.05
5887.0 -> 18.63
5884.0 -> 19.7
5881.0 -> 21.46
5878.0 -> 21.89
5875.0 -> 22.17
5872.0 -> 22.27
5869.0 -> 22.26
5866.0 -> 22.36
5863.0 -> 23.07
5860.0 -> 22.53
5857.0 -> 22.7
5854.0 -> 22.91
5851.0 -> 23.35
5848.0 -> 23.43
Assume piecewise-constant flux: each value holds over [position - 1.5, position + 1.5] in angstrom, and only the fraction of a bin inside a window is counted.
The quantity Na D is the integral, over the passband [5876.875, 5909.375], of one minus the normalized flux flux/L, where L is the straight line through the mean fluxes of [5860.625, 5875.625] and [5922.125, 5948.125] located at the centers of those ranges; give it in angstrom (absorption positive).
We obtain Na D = 4.2 angstrom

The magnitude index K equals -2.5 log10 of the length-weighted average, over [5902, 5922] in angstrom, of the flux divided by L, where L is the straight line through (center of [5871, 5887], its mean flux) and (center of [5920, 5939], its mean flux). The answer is 0.01 mag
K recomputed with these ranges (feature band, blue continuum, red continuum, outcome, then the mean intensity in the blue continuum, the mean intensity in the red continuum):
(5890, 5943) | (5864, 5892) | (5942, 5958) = 0.03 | 20.9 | 23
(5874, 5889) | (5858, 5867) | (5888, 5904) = -0.02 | 22.7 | 18.5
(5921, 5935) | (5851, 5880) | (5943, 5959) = 0.01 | 22.5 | 23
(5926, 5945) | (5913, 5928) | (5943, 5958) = 0.01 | 22.6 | 23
